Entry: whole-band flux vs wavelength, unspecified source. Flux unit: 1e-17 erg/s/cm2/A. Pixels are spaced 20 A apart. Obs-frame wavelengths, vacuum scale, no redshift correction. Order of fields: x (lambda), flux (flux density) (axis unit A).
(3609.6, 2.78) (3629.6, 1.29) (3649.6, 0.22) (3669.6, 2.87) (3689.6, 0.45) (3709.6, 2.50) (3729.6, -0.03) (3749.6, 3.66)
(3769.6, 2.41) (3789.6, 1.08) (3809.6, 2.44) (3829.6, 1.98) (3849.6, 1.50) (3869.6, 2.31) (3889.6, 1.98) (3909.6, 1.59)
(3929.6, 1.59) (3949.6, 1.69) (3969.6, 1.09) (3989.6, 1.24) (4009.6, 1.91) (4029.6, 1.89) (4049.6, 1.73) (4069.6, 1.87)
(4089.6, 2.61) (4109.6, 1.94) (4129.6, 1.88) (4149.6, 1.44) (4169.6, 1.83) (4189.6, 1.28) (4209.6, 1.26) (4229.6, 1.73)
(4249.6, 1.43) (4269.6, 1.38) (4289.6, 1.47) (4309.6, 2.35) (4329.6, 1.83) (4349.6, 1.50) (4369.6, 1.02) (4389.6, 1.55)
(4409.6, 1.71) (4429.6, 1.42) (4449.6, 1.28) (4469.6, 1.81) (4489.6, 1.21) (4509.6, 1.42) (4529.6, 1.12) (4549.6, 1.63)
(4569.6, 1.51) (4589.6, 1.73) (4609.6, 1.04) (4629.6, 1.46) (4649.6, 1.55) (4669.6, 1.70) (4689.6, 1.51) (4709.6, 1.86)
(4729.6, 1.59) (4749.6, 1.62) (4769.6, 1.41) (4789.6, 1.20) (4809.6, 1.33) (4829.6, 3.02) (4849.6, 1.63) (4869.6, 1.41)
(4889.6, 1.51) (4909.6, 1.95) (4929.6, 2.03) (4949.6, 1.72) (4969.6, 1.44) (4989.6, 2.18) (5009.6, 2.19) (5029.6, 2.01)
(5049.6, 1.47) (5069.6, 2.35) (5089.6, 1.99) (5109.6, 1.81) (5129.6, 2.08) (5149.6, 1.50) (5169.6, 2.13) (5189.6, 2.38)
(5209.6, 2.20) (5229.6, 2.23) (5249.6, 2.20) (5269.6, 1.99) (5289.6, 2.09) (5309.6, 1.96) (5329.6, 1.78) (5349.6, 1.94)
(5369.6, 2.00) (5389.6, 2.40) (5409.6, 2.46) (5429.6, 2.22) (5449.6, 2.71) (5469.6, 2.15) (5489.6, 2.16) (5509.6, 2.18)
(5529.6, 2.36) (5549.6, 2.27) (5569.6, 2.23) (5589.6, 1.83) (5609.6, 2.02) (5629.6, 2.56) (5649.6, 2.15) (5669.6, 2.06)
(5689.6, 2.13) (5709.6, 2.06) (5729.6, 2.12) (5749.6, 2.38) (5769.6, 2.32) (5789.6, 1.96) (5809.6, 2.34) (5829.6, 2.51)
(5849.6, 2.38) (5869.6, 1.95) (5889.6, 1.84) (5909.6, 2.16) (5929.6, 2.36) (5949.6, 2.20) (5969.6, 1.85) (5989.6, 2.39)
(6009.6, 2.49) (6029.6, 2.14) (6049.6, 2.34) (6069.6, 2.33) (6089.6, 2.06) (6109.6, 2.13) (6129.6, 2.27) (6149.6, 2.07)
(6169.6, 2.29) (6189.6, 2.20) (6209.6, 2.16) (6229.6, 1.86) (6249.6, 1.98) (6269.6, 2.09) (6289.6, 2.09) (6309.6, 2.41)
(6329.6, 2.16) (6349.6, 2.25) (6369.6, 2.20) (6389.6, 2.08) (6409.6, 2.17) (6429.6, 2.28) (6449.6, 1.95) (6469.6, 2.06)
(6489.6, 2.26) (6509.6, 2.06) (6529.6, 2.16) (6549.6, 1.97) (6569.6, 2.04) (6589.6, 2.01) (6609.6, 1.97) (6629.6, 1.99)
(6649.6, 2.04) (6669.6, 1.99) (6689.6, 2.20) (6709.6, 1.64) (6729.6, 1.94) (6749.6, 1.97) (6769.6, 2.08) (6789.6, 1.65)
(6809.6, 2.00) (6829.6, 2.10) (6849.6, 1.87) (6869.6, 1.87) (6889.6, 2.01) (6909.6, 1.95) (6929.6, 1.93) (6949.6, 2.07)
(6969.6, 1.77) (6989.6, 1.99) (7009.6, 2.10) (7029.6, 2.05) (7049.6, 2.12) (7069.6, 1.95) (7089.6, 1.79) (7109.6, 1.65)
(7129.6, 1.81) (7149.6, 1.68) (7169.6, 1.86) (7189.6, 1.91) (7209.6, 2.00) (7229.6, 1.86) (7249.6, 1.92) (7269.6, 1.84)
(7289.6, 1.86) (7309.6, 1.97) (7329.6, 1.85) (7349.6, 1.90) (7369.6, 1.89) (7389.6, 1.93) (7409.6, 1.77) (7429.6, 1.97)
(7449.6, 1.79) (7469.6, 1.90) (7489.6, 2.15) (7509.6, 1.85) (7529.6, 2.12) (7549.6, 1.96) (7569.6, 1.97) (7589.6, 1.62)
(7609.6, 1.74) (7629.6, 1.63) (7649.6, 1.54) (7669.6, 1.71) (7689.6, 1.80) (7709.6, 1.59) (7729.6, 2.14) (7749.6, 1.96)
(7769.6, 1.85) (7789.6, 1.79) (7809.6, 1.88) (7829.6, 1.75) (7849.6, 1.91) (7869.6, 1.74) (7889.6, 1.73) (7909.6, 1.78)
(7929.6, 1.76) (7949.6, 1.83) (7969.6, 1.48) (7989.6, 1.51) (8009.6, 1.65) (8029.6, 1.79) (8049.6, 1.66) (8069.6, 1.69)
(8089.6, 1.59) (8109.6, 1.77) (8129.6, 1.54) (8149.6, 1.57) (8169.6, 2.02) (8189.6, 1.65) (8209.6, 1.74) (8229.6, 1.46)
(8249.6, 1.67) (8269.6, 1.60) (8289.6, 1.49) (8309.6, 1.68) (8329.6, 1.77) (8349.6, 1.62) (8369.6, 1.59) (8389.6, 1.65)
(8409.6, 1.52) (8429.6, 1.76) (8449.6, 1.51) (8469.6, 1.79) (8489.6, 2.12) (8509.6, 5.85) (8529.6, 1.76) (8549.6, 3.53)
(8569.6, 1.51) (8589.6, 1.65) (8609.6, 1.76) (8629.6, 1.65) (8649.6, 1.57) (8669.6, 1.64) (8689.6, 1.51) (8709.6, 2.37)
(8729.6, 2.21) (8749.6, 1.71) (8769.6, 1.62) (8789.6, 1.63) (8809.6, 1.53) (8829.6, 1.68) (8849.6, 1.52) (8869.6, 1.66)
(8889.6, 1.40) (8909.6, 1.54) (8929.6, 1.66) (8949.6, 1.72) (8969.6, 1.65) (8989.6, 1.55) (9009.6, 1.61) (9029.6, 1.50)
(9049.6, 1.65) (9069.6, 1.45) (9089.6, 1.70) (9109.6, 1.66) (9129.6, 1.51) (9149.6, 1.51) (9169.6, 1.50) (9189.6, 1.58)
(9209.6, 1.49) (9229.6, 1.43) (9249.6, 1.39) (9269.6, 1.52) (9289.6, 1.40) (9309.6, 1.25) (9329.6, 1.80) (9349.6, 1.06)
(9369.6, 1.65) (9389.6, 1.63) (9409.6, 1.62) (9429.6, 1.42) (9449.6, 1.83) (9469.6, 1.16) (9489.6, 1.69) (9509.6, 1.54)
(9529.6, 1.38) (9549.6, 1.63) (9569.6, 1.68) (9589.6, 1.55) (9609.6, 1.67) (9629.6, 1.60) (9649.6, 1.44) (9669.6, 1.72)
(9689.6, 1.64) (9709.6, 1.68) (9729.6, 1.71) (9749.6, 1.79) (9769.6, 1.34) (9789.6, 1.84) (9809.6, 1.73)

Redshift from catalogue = 0.297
